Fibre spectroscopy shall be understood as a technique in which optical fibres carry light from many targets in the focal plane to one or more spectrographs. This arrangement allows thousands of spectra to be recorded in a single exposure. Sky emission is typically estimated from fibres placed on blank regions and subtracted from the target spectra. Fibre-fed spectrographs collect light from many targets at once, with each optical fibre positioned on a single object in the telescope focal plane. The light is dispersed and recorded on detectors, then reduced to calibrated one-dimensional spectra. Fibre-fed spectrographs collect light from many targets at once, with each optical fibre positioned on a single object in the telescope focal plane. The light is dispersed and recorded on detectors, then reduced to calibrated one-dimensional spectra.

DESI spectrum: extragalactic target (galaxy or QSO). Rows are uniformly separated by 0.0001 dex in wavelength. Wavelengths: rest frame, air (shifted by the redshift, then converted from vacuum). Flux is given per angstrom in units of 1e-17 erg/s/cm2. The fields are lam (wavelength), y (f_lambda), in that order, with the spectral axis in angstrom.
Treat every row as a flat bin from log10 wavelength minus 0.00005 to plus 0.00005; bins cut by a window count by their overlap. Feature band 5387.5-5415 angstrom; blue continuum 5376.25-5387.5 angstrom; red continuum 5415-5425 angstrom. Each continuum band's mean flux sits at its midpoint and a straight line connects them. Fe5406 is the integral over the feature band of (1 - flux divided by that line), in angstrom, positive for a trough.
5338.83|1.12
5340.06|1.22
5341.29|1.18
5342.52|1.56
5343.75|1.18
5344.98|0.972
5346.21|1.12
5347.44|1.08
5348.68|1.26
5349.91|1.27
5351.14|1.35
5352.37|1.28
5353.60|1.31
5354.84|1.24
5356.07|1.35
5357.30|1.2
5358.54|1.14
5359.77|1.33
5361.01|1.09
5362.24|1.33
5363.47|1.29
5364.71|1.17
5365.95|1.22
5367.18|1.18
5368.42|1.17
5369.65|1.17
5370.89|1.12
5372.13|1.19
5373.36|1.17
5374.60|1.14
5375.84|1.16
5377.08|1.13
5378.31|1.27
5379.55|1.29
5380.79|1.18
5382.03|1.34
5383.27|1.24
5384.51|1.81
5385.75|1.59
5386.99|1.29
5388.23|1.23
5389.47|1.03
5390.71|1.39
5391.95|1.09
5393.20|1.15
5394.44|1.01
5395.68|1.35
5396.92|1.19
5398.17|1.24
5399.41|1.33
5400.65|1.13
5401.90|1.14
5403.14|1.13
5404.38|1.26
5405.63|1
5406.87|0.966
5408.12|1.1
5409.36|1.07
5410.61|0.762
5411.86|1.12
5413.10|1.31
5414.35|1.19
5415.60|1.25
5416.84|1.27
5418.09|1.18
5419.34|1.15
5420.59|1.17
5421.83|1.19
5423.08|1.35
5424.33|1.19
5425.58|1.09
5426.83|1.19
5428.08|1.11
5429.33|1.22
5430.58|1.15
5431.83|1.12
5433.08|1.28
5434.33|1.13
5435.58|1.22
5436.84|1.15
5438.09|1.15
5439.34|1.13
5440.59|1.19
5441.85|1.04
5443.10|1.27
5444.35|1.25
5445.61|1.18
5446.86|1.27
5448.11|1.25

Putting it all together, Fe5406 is 2.9 angstrom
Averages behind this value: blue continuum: 1.35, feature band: 1.15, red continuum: 1.22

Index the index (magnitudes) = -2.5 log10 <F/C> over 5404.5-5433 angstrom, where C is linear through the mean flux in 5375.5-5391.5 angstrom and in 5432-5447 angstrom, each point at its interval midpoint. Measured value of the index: 0.07 mag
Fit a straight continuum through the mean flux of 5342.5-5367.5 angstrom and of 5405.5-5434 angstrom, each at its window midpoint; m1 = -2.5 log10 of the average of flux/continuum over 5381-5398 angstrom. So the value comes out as -0.082 mag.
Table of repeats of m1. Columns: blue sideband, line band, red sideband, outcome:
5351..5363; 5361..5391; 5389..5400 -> -0.02 mag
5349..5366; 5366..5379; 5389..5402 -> 0.05 mag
